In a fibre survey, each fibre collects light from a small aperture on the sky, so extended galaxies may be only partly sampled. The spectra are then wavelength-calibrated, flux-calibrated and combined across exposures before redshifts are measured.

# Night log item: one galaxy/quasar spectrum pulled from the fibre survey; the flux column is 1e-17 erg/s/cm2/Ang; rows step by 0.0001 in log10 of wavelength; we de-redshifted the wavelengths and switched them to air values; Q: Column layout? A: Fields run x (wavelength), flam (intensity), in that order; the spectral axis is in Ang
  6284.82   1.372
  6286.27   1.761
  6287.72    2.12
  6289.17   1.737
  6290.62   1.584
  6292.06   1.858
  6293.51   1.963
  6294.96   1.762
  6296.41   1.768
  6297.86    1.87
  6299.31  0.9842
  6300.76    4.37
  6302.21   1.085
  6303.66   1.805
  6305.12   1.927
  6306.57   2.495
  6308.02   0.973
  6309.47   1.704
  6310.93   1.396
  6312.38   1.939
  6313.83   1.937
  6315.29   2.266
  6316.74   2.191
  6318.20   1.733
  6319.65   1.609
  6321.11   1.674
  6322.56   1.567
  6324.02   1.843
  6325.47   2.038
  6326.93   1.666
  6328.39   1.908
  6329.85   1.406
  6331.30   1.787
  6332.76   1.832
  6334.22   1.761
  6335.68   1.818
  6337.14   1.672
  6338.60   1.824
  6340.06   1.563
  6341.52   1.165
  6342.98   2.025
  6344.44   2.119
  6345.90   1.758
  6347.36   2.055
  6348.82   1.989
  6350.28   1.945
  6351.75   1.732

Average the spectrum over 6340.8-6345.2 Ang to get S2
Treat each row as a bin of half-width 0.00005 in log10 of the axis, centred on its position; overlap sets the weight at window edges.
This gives 1.77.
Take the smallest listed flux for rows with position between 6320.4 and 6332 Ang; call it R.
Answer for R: 1.406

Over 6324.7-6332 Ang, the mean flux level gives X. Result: 1.76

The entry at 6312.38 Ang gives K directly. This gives 1.939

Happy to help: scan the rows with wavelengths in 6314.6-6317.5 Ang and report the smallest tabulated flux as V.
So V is 2.191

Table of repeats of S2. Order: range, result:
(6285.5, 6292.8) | 1.81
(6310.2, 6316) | 1.88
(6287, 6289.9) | 1.93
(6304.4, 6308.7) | 1.81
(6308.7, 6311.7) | 1.55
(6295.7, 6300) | 1.54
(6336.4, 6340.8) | 1.68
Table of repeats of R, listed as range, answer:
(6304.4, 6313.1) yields 0.973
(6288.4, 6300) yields 0.9842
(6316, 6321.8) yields 1.609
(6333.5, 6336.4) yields 1.761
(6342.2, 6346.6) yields 1.758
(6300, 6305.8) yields 1.085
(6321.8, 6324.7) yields 1.567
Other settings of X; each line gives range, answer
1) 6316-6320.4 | 1.84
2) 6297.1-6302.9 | 2.08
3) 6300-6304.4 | 2.4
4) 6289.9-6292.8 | 1.73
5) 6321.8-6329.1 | 1.8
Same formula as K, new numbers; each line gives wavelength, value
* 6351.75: 1.732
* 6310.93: 1.396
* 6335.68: 1.818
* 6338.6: 1.824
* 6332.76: 1.832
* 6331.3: 1.787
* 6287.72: 2.12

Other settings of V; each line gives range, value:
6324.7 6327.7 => 1.666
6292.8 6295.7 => 1.762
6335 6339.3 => 1.672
